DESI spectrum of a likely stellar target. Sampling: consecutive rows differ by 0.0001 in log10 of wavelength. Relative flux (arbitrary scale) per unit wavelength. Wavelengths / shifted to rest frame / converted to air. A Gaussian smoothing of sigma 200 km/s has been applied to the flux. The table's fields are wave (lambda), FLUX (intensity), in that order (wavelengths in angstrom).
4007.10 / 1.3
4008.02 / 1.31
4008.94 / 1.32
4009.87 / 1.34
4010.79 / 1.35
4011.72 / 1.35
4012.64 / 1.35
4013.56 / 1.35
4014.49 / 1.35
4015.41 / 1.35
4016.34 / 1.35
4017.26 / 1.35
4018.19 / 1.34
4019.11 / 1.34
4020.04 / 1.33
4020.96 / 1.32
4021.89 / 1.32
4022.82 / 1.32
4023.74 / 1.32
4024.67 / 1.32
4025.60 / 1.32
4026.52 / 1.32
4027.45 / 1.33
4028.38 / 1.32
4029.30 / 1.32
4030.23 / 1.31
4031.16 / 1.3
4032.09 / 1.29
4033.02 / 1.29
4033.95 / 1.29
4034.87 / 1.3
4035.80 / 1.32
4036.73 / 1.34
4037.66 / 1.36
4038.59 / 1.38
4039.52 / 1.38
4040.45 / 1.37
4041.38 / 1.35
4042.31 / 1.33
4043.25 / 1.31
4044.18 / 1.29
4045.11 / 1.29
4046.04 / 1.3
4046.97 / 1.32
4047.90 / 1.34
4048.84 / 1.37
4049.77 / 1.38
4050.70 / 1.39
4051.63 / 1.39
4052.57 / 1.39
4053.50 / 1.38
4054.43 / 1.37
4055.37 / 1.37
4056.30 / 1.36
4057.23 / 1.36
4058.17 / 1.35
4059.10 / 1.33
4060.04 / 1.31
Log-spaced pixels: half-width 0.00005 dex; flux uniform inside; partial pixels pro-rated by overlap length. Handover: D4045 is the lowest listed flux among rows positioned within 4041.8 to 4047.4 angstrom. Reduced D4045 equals 1.29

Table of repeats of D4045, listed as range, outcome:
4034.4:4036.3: 1.3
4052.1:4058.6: 1.35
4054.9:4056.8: 1.36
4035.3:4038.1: 1.32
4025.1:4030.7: 1.31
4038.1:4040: 1.38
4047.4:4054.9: 1.34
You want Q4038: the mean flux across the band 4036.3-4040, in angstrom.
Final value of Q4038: 1.37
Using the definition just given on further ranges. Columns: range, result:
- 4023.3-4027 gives 1.32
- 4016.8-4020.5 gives 1.34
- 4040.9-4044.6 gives 1.32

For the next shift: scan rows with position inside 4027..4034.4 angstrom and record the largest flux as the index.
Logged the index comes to 1.33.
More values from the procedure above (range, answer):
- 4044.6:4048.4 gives 1.34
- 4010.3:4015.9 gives 1.35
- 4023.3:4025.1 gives 1.32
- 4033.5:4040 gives 1.38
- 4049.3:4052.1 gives 1.39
